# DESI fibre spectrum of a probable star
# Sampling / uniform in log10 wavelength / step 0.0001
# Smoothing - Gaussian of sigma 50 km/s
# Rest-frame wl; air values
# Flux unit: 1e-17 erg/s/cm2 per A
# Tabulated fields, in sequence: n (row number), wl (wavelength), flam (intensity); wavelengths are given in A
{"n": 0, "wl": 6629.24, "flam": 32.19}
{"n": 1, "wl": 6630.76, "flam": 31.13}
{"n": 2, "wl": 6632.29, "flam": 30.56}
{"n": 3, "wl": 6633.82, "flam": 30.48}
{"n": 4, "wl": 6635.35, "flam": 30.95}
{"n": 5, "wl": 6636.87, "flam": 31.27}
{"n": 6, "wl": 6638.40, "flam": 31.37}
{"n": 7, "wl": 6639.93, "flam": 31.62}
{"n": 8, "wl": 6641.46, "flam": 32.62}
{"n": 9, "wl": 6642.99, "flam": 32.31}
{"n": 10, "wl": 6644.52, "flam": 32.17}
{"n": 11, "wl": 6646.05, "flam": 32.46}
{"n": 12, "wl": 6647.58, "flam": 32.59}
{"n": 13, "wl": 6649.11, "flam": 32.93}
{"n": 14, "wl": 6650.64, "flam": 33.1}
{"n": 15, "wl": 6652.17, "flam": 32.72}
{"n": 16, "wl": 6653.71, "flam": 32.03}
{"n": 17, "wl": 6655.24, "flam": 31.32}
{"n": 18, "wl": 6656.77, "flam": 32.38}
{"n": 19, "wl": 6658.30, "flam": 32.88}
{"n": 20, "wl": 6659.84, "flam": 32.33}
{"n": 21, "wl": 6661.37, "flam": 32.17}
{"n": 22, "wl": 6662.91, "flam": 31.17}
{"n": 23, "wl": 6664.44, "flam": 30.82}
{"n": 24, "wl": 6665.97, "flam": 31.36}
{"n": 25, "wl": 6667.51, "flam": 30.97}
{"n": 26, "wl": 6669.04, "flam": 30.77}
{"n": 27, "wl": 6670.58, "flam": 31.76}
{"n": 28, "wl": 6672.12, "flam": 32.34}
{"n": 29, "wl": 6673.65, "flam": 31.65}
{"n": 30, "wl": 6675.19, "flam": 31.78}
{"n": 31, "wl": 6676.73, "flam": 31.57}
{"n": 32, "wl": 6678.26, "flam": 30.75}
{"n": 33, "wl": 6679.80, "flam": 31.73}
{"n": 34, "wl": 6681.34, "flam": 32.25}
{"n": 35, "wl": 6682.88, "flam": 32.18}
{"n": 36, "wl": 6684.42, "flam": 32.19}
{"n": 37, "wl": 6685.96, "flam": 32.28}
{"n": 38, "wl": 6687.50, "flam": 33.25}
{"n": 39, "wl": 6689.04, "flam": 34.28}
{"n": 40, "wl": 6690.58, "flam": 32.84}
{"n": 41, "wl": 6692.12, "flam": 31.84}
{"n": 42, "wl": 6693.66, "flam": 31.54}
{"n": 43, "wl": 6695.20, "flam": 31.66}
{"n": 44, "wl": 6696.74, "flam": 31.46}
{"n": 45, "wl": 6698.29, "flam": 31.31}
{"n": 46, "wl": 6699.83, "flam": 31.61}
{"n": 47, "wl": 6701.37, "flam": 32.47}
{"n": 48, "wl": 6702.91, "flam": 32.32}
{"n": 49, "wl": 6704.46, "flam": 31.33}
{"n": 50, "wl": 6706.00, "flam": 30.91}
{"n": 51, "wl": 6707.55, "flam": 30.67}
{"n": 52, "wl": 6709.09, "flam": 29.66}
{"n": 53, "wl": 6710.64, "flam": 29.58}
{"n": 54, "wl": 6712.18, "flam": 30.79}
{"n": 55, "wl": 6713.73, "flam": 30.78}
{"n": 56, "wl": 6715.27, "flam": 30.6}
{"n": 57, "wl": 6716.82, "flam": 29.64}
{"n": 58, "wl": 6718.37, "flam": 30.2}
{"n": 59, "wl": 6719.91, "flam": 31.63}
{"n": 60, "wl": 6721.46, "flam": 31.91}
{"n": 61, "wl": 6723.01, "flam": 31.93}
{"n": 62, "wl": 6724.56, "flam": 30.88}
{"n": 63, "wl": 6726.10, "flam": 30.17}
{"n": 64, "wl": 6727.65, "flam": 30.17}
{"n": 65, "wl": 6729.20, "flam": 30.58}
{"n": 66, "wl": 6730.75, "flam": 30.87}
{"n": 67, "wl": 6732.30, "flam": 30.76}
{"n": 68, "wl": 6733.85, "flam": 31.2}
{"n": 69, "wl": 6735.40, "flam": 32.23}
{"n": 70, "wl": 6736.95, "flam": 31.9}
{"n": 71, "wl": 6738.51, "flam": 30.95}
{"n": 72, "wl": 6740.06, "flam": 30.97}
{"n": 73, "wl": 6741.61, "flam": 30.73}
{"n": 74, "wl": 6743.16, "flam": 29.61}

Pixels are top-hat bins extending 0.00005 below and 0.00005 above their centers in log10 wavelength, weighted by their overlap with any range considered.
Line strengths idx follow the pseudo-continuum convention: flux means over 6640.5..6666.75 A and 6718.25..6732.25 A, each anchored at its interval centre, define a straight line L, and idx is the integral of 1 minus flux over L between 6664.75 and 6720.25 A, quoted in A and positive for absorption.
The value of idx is 0.1 A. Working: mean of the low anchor 32.2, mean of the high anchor 31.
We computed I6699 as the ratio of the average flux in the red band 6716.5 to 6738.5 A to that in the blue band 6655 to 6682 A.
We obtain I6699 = 0.98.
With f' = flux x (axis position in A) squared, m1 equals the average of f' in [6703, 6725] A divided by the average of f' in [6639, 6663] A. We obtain 0.97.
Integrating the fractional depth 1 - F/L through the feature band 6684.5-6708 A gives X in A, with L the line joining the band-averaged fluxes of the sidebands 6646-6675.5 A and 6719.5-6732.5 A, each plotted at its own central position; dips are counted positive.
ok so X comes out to -0.4 A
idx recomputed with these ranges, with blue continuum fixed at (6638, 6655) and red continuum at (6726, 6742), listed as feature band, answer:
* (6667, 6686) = 0.1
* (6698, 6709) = 0.0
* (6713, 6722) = 0.1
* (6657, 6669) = 0.2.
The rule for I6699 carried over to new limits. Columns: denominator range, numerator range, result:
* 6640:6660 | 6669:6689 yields 0.99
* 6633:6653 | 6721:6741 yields 0.97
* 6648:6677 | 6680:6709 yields 1.00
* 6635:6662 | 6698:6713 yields 0.96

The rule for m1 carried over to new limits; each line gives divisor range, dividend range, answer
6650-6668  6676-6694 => 1.02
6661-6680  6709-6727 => 0.99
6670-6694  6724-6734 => 0.97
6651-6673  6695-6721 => 0.99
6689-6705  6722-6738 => 0.98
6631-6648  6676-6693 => 1.03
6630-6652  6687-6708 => 1.02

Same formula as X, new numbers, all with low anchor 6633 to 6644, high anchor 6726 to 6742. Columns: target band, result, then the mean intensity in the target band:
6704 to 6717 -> 0.3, 30.5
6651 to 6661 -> -0.3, 32.3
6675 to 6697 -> -0.6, 32.1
